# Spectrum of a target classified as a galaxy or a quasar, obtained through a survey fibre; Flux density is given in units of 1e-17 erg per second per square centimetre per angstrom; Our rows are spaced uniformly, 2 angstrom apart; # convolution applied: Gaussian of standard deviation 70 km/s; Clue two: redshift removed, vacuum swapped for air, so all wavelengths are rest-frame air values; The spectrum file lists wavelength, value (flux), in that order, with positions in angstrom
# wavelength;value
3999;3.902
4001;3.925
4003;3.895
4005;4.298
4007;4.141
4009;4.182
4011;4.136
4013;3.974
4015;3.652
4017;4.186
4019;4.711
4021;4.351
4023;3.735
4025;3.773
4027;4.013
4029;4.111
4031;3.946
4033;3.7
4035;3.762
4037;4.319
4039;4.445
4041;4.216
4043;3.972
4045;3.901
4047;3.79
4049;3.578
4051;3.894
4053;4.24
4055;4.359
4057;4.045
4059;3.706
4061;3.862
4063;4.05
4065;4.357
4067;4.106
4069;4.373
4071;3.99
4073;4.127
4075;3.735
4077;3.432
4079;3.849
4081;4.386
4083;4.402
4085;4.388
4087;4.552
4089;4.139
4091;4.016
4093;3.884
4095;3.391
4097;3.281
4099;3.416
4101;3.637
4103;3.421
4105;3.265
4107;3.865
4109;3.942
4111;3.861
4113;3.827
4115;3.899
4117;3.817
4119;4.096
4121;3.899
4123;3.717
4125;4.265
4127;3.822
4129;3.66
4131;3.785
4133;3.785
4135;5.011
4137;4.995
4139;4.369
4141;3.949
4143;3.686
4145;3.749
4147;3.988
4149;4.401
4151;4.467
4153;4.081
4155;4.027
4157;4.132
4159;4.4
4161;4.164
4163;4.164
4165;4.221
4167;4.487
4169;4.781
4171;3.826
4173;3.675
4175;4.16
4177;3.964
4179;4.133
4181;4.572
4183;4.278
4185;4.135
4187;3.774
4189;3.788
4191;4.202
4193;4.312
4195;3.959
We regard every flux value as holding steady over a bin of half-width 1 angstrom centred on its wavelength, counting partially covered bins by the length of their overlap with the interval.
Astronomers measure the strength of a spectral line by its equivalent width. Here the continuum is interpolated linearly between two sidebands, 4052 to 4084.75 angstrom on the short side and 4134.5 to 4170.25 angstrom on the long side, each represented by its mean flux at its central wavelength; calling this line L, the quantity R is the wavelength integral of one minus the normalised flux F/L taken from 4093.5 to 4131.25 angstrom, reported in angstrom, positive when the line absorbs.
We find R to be 4.0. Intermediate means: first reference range 4.07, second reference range 4.27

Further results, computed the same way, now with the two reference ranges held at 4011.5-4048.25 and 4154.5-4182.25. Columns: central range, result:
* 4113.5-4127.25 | 0.7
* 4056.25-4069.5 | 0.0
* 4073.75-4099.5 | 1.1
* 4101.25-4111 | 1.1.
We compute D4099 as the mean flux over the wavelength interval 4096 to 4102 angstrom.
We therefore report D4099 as 3.44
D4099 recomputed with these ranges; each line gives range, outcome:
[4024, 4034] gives 3.91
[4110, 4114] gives 3.84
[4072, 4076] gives 3.93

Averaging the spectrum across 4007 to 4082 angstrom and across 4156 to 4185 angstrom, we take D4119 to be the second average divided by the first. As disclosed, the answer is 1.04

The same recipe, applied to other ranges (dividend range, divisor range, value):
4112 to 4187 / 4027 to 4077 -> 1.03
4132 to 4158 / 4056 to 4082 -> 1.05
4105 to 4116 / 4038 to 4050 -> 0.96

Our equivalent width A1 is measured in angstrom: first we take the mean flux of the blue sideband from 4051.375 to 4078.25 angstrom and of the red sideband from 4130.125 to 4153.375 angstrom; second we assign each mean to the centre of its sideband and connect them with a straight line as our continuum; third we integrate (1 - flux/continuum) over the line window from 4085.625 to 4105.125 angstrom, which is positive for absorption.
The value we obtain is 1.71 angstrom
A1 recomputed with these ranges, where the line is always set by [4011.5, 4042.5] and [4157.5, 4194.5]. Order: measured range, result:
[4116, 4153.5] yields 0.5 angstrom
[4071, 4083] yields 0.4 angstrom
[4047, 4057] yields 0.2 angstrom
